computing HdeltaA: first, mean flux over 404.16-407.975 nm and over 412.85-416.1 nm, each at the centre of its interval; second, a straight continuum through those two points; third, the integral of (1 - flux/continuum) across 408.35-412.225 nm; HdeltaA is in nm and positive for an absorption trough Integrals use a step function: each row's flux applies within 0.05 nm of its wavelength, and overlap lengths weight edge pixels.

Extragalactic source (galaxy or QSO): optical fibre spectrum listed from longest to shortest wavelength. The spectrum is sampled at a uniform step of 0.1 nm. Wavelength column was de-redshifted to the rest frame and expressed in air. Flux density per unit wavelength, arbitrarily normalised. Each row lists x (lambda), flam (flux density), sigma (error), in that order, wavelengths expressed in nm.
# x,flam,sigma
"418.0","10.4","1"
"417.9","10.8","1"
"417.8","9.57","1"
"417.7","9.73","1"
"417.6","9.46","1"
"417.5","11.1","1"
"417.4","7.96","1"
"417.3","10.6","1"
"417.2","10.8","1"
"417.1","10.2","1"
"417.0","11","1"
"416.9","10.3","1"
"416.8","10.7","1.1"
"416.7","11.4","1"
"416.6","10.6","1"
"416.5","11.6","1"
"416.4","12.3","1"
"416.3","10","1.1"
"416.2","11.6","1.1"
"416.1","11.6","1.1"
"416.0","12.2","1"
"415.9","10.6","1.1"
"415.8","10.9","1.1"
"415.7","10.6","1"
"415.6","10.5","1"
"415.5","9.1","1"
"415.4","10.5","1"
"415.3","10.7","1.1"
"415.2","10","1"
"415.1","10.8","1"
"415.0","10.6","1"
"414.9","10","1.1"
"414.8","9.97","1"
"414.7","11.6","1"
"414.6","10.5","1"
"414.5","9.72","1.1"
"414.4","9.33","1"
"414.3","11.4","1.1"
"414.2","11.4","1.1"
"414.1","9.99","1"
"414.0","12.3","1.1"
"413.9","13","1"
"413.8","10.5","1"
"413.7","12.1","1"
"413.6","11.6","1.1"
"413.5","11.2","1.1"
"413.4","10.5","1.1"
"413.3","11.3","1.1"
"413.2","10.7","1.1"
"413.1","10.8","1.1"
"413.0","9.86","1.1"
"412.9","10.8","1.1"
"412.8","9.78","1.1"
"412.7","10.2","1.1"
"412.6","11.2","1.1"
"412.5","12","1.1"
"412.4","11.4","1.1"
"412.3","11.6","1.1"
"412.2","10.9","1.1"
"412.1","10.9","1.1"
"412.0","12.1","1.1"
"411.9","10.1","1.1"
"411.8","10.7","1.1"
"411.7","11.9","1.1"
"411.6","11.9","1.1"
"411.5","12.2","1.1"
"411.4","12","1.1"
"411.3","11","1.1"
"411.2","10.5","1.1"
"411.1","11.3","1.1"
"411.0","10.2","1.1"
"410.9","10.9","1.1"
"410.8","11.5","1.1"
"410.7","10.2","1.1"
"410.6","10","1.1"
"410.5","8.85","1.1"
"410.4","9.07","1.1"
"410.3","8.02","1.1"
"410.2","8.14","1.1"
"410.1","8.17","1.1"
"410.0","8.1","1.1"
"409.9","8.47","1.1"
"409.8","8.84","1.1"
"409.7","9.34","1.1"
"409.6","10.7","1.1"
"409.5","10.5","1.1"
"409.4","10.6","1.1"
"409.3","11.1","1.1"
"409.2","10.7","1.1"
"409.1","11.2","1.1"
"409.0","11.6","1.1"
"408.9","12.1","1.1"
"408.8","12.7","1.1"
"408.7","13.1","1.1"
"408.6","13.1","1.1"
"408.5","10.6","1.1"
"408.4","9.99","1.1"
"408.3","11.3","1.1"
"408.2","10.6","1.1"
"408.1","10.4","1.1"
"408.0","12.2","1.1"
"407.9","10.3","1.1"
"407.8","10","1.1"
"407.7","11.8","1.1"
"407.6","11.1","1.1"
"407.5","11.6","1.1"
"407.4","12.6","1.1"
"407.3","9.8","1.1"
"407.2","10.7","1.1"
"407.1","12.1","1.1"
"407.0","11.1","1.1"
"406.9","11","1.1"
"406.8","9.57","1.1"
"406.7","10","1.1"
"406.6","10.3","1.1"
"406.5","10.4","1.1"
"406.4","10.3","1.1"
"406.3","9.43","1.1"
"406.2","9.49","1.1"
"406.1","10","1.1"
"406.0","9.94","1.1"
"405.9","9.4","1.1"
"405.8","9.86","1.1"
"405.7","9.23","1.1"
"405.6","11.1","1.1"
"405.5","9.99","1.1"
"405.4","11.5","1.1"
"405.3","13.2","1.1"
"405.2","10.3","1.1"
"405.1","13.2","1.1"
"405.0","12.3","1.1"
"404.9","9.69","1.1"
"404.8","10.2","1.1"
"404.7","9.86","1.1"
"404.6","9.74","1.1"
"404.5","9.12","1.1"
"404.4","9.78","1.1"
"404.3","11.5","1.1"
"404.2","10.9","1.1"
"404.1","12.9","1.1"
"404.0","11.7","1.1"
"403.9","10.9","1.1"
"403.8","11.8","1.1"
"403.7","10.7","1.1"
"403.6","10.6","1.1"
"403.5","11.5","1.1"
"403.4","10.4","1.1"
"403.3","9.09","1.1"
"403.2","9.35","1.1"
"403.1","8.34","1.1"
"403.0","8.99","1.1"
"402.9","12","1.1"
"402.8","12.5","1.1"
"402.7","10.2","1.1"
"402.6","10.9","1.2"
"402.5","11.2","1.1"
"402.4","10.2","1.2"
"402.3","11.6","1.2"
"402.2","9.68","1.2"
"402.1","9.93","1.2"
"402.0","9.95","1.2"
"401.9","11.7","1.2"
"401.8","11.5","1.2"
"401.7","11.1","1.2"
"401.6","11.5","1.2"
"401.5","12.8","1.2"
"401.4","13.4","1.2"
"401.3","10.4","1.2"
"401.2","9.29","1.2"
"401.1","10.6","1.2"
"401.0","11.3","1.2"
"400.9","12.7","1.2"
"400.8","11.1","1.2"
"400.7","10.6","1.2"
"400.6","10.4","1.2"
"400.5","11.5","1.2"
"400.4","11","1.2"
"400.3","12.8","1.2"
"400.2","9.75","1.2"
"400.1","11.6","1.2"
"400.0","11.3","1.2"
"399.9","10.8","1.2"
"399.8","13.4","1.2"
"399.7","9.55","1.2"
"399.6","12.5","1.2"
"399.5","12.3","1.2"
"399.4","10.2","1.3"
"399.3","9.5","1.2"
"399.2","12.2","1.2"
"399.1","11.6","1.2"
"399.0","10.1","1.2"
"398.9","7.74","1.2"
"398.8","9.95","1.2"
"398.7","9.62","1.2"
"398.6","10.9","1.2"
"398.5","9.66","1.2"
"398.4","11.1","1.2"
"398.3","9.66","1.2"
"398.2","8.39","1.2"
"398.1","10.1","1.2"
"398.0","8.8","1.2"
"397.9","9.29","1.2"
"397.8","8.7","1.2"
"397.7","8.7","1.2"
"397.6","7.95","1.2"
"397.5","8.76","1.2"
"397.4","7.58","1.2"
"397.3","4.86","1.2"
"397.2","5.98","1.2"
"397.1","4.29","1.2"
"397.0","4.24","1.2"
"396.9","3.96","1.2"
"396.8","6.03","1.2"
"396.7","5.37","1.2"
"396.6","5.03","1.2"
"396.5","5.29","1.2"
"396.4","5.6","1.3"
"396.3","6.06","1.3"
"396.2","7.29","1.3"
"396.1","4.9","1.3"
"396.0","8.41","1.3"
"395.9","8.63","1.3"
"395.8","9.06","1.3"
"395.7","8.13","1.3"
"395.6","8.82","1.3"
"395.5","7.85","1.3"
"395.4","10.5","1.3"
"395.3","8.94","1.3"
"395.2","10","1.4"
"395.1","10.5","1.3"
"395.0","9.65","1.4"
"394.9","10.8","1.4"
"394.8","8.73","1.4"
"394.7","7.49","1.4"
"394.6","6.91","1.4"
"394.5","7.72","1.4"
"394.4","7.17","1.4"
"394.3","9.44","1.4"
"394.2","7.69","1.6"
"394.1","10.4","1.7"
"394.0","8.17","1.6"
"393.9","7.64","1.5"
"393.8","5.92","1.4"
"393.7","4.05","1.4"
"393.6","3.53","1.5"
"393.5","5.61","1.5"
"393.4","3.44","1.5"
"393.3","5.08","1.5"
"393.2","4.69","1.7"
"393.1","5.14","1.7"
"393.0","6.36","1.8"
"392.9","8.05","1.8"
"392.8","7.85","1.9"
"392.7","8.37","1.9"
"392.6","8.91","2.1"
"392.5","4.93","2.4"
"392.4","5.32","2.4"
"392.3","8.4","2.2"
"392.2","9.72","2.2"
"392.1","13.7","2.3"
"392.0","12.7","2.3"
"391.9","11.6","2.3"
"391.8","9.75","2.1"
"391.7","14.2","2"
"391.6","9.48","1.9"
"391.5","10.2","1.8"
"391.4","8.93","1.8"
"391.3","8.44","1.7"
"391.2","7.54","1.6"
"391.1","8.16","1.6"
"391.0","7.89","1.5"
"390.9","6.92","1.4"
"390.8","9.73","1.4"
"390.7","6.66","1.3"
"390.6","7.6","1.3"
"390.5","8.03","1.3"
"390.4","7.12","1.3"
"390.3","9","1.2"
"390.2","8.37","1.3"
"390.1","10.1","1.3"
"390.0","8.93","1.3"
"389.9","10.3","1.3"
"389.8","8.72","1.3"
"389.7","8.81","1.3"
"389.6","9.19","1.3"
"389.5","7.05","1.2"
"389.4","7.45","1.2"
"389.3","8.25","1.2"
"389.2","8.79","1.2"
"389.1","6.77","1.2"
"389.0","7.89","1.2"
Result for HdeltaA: 0.04 nm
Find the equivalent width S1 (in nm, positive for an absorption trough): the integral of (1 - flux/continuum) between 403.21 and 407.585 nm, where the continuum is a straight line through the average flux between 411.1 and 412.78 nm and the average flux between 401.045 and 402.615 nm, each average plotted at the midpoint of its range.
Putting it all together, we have 0.17 nm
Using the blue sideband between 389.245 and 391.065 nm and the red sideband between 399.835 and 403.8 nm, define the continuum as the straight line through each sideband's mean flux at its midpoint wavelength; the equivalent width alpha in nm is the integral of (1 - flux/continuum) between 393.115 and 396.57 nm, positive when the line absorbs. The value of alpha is 0.717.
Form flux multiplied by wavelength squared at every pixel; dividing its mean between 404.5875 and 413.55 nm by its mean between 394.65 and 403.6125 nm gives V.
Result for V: 1.17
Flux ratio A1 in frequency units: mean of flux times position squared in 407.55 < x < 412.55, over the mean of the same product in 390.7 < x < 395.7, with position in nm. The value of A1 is 1.42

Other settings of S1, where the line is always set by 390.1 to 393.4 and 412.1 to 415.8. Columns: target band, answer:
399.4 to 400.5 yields -0.26 nm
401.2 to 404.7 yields -0.44 nm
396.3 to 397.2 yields 0.39 nm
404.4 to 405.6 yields -0.12 nm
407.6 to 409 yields -0.17 nm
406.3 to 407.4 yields -0.06 nm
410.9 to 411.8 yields -0.07 nm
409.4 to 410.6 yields 0.15 nm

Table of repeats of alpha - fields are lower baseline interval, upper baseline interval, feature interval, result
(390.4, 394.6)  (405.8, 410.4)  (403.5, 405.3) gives -0.20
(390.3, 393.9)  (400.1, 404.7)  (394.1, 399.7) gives 0.52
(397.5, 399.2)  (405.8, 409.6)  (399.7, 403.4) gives -0.34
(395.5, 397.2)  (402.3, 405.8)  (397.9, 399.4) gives -0.44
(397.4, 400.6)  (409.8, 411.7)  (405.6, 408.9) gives -0.22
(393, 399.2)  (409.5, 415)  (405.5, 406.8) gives -0.06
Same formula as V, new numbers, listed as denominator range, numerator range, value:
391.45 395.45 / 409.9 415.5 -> 1.42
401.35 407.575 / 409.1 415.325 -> 1.02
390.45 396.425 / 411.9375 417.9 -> 1.49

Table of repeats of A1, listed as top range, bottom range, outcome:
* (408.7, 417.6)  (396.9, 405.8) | 1.10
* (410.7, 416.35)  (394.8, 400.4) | 1.34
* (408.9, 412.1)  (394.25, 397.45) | 1.52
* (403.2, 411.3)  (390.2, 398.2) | 1.45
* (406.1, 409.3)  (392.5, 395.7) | 1.56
